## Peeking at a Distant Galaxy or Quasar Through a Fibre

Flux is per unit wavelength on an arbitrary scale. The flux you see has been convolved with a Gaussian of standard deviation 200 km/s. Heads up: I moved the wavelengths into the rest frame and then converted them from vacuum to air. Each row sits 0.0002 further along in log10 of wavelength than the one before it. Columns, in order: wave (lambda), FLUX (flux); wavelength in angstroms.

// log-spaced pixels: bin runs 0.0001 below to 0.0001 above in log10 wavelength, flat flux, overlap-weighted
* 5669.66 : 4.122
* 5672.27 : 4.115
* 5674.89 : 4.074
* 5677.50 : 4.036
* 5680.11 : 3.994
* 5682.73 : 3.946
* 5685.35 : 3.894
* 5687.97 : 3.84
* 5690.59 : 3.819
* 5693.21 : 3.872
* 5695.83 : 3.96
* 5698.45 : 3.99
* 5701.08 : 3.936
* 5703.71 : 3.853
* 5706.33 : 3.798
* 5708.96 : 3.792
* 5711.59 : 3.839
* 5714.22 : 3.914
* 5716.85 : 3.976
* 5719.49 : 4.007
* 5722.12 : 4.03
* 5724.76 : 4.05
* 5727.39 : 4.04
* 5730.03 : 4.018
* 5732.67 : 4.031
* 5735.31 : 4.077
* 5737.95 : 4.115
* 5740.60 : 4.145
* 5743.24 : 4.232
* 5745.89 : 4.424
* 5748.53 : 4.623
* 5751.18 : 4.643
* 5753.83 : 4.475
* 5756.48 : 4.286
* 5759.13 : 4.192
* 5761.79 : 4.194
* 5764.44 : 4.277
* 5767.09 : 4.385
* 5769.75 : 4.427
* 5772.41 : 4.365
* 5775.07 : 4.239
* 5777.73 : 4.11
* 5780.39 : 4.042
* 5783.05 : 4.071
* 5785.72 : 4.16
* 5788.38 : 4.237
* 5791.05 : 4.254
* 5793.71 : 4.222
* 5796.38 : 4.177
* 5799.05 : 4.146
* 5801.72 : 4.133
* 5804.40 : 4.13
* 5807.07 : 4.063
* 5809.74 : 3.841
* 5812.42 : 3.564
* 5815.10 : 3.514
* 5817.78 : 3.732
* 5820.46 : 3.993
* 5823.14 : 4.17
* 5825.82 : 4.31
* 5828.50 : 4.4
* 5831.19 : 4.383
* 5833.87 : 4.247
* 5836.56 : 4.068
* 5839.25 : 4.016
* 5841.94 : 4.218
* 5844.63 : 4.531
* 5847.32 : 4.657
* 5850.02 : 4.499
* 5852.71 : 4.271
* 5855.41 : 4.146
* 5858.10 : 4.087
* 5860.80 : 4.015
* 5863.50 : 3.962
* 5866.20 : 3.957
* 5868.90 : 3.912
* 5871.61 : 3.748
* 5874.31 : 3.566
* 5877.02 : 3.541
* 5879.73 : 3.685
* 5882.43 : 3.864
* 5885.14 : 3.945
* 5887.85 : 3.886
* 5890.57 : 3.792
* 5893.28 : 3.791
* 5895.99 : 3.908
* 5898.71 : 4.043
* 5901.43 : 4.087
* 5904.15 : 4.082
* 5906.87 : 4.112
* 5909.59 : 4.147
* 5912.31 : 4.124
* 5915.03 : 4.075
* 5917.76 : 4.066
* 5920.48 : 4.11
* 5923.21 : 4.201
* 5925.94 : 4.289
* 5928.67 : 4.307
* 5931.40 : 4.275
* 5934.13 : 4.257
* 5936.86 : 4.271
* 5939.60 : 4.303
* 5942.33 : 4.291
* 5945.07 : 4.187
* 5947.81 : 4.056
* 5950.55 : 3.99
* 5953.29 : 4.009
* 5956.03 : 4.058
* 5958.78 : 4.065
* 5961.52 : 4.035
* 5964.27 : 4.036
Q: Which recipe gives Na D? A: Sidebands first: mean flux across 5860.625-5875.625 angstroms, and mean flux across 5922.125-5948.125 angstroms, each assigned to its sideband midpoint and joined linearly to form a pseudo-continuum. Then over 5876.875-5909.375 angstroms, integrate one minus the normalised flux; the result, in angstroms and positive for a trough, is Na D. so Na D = 0.7 angstroms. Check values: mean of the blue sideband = 3.85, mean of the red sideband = 4.25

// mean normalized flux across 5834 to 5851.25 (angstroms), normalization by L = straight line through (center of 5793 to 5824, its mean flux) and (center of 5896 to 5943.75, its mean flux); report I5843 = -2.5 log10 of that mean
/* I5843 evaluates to -0.08 mag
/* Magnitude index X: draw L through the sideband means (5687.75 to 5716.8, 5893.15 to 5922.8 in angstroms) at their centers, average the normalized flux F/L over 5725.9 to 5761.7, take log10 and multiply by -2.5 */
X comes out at -0.09 mag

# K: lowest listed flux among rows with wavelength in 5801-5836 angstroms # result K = 3.514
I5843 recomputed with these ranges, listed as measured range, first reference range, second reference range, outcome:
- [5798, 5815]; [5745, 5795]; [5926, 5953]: 0.09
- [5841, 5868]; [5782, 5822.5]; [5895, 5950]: -0.04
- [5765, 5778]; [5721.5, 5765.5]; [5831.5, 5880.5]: -0.03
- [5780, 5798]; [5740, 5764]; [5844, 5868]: 0.04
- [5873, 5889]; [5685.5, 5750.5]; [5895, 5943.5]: 0.11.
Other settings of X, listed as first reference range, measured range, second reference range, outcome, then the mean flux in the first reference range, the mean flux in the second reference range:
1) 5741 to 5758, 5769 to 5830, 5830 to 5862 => 0.06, 4.43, 4.26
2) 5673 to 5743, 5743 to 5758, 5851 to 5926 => -0.13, 3.97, 3.98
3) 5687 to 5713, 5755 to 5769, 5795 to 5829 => -0.09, 3.87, 4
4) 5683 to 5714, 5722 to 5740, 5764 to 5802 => -0.01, 3.88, 4.22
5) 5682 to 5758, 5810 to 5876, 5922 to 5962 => 0.01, 4.06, 4.18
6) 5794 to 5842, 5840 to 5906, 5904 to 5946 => 0.03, 4.06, 4.2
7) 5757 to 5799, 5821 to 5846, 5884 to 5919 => -0.03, 4.22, 4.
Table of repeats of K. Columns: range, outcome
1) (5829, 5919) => 3.541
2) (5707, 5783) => 3.792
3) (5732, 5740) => 4.031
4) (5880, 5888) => 3.864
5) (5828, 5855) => 4.016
